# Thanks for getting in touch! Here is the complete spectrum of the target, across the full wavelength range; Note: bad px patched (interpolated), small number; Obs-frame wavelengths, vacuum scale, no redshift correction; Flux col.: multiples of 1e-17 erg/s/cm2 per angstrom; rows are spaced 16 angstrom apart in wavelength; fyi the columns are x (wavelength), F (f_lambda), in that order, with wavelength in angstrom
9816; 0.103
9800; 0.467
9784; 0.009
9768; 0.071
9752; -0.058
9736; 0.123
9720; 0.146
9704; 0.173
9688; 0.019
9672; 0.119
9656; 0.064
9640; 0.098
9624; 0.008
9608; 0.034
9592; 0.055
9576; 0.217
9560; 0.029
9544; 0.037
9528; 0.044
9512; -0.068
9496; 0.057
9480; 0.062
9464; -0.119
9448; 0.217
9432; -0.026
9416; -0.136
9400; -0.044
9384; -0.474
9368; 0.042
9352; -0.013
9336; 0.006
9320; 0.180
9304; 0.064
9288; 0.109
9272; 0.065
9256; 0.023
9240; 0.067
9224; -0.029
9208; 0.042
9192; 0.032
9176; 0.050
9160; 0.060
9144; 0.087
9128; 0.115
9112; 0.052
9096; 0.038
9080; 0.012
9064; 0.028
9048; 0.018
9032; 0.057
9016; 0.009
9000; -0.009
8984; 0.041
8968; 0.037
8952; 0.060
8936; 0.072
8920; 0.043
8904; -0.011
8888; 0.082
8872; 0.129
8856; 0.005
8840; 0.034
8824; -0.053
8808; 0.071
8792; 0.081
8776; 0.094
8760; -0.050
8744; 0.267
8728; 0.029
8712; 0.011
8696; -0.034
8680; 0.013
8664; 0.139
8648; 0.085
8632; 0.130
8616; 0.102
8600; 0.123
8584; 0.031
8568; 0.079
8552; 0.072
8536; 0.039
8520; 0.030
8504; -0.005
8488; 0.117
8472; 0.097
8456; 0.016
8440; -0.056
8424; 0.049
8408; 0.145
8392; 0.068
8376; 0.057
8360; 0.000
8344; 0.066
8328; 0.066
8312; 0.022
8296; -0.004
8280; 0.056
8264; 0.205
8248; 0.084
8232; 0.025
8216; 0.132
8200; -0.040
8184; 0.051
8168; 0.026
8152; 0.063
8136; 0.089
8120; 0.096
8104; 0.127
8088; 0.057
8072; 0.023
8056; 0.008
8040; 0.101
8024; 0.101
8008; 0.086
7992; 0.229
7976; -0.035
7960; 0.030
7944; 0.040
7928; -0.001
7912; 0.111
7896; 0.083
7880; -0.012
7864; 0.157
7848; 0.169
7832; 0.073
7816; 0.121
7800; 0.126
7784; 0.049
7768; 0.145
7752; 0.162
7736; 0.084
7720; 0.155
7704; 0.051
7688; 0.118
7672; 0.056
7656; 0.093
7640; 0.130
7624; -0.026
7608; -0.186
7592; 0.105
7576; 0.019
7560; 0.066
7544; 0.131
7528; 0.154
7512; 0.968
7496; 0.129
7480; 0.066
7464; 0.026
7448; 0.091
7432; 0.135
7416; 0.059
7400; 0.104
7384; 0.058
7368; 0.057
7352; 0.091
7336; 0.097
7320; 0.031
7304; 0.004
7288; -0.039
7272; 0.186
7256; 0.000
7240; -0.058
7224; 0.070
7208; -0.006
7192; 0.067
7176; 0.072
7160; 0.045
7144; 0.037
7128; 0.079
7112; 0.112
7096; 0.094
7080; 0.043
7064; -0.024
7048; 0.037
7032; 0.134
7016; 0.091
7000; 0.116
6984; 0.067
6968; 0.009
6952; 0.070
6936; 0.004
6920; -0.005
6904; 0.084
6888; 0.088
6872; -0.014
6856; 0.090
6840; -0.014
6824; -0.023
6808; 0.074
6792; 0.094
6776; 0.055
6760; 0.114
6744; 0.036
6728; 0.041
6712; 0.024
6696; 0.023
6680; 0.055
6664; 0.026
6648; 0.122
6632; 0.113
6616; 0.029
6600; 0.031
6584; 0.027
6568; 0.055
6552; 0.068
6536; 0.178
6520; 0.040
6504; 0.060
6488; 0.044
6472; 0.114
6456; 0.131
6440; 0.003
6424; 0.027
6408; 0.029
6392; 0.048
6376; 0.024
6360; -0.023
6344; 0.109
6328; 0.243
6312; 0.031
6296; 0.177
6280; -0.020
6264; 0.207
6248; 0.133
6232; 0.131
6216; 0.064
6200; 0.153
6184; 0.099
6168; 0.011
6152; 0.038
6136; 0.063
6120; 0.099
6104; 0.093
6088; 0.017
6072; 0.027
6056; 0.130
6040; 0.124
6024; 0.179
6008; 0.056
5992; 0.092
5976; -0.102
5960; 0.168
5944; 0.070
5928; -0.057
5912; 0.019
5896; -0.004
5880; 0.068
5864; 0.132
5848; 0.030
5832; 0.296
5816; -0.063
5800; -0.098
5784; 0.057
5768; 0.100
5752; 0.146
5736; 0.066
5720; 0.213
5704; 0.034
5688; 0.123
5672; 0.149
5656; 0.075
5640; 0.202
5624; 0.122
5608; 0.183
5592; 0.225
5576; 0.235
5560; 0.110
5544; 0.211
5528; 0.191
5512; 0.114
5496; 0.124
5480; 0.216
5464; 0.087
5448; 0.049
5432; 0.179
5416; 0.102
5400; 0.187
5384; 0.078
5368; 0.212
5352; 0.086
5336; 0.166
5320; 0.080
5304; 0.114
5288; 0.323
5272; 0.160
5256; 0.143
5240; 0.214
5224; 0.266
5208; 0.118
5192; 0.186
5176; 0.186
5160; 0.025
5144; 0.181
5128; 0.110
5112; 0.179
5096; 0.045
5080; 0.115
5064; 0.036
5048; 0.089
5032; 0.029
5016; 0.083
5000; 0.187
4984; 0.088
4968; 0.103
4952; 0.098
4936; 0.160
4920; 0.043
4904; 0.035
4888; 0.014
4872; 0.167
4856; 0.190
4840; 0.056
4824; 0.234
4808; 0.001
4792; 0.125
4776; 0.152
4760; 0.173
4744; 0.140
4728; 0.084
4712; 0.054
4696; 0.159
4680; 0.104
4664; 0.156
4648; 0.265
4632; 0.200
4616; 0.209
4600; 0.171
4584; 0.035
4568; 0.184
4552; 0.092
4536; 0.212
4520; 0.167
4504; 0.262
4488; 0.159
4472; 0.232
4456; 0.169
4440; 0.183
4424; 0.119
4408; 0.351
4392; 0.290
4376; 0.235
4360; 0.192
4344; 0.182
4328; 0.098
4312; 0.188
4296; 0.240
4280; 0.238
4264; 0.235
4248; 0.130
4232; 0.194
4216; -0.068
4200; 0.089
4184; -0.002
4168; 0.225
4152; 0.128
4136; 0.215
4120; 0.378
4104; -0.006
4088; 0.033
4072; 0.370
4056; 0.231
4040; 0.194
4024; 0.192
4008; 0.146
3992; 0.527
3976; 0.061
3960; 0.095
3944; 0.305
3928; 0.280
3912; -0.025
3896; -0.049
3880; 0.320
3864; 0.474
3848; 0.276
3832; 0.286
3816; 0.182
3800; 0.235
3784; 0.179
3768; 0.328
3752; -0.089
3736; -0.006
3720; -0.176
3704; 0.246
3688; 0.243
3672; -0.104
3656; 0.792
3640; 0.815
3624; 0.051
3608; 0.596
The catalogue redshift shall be 1.01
